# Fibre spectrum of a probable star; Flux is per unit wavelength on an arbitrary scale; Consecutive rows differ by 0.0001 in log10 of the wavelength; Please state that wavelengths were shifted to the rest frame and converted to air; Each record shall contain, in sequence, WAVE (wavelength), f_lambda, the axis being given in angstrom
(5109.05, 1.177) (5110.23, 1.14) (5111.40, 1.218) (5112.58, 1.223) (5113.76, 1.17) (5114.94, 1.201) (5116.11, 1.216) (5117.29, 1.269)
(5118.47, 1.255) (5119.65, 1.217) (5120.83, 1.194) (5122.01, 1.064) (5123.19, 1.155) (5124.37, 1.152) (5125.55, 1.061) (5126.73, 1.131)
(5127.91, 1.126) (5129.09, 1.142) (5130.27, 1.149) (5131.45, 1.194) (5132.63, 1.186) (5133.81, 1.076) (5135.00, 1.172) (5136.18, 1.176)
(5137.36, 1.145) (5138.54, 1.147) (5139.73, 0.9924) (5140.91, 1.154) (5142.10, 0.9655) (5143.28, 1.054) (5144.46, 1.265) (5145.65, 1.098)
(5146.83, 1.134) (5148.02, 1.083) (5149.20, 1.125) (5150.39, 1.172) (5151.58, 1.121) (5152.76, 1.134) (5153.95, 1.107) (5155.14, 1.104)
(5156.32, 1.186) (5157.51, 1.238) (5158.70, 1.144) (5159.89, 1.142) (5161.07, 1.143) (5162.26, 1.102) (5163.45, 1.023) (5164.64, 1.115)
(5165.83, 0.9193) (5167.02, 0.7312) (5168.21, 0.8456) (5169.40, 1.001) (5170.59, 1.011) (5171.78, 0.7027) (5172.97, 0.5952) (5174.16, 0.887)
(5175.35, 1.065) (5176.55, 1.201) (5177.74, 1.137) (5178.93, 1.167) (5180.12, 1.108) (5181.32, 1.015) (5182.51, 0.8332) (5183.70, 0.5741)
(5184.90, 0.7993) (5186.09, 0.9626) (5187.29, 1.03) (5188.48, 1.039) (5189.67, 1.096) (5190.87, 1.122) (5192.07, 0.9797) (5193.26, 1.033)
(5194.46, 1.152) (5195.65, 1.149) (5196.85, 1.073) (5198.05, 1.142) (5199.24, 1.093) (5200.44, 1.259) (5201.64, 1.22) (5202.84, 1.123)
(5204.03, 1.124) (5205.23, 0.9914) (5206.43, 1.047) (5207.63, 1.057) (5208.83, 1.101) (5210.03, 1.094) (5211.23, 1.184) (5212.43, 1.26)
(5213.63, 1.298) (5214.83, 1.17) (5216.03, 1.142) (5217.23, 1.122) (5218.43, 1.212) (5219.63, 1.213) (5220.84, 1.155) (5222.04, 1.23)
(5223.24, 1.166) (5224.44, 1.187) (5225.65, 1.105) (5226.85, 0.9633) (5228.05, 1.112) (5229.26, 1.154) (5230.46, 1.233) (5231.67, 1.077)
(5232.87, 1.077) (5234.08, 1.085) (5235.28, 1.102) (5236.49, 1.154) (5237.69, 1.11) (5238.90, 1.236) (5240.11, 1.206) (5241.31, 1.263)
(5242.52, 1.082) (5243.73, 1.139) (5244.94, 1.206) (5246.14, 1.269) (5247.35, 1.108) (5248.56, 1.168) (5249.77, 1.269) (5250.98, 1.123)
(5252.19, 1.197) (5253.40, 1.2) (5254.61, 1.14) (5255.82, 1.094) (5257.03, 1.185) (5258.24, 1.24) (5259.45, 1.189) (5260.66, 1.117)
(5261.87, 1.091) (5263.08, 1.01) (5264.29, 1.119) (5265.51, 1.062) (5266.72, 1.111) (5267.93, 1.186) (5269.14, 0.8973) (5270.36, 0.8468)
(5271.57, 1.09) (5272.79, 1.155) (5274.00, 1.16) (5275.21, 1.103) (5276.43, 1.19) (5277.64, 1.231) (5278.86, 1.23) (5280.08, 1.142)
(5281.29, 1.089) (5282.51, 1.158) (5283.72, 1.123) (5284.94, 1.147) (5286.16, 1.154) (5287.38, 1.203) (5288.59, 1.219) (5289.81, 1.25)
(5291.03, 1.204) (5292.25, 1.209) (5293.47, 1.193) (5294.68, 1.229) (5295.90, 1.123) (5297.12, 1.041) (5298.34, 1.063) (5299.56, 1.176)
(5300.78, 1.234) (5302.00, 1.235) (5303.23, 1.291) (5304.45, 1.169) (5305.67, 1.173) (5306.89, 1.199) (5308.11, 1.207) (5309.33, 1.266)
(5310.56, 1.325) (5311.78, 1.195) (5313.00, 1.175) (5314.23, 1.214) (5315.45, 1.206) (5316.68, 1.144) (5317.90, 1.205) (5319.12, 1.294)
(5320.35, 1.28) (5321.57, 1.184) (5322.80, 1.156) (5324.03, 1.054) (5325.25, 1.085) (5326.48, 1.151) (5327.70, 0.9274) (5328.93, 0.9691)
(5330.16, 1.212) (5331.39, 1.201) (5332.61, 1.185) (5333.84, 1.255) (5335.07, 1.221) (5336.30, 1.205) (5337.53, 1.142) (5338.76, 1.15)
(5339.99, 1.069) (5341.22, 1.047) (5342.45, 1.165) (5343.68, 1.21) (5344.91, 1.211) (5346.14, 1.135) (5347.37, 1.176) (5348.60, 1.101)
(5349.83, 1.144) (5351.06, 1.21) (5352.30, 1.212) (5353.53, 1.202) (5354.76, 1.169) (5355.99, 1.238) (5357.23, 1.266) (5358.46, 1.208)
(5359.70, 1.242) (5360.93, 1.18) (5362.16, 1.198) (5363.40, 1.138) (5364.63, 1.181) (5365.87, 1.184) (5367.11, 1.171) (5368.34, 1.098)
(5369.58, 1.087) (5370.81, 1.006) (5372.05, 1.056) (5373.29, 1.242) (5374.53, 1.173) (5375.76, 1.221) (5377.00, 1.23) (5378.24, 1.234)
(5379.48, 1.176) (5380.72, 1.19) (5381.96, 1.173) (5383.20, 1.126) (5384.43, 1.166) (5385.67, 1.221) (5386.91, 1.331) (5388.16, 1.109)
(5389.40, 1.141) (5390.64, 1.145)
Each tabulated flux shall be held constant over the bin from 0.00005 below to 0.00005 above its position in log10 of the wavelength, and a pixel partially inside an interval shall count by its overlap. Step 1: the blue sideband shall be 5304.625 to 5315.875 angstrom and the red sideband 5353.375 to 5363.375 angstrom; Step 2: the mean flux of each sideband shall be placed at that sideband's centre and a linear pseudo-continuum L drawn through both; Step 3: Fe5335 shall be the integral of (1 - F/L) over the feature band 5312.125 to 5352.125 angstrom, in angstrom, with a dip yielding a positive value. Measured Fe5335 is 1.8 angstrom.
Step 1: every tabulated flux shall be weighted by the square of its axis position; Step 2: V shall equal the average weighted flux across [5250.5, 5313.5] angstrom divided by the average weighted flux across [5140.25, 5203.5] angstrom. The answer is 1.15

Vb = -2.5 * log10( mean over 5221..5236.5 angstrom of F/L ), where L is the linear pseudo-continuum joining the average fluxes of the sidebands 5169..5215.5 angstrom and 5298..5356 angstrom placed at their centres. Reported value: -0.04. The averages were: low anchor 1.05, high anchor 1.18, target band 1.13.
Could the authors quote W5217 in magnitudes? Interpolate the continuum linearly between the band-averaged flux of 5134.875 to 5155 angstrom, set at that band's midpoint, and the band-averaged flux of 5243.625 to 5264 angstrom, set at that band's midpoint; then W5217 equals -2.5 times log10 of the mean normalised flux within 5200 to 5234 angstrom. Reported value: 0.00 mag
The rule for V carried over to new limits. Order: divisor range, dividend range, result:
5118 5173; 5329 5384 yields 1.16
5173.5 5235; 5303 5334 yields 1.13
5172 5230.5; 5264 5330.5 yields 1.11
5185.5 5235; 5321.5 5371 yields 1.08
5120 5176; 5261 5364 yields 1.15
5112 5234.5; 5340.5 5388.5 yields 1.15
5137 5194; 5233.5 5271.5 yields 1.13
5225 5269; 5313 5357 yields 1.05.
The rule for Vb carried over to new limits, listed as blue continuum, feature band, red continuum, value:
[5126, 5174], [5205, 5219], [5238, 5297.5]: -0.03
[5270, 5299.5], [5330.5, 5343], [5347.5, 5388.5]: 0.00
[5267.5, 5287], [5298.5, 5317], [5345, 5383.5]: -0.07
